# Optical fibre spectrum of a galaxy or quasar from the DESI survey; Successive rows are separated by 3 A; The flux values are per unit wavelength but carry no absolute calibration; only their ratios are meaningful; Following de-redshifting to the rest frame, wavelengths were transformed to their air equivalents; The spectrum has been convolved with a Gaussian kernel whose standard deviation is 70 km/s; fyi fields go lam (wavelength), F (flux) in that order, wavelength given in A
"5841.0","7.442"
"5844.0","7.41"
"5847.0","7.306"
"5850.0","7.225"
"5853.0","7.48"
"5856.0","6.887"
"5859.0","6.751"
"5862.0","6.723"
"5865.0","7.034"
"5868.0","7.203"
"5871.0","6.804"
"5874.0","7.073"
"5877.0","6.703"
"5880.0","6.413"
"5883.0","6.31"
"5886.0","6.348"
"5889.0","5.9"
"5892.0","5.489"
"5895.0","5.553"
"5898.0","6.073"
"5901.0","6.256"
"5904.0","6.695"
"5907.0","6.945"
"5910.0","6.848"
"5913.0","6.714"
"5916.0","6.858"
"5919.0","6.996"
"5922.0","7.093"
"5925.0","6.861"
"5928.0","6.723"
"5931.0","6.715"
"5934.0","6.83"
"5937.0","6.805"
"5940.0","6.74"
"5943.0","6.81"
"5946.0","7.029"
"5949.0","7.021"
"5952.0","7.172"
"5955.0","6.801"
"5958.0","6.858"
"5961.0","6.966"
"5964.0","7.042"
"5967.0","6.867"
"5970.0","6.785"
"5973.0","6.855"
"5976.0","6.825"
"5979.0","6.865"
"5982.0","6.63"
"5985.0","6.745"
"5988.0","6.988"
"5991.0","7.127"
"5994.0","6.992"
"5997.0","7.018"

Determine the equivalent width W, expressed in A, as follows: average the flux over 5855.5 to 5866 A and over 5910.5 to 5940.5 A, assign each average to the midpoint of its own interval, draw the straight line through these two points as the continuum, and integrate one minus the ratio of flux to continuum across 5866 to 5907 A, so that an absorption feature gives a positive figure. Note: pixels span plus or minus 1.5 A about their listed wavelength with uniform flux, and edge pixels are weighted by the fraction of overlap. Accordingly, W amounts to 2.6 A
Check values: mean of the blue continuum 6.84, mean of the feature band 6.4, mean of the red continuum 6.84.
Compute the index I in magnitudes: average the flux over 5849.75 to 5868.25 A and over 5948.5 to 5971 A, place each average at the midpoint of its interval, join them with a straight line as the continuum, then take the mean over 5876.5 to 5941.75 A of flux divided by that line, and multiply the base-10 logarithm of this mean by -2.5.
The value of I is 0.071 mag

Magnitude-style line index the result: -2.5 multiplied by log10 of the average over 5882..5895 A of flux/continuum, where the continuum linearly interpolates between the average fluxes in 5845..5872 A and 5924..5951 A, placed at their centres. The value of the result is 0.17 mag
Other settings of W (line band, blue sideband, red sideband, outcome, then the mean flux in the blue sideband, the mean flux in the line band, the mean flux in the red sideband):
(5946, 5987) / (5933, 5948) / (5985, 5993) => 0.2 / 6.85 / 6.89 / 6.99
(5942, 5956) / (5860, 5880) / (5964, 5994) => -0.2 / 6.88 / 6.98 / 6.87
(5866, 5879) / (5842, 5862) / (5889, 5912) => -0.3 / 7.15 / 6.93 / 6.25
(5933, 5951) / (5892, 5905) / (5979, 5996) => -1.2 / 6.05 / 6.88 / 6.9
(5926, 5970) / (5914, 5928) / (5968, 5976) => -0.1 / 6.92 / 6.88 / 6.82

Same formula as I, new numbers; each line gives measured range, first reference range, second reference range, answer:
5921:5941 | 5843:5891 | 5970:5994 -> 0.00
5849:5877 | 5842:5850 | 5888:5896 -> -0.05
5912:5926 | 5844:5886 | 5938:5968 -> 0.00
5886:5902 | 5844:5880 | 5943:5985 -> 0.18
